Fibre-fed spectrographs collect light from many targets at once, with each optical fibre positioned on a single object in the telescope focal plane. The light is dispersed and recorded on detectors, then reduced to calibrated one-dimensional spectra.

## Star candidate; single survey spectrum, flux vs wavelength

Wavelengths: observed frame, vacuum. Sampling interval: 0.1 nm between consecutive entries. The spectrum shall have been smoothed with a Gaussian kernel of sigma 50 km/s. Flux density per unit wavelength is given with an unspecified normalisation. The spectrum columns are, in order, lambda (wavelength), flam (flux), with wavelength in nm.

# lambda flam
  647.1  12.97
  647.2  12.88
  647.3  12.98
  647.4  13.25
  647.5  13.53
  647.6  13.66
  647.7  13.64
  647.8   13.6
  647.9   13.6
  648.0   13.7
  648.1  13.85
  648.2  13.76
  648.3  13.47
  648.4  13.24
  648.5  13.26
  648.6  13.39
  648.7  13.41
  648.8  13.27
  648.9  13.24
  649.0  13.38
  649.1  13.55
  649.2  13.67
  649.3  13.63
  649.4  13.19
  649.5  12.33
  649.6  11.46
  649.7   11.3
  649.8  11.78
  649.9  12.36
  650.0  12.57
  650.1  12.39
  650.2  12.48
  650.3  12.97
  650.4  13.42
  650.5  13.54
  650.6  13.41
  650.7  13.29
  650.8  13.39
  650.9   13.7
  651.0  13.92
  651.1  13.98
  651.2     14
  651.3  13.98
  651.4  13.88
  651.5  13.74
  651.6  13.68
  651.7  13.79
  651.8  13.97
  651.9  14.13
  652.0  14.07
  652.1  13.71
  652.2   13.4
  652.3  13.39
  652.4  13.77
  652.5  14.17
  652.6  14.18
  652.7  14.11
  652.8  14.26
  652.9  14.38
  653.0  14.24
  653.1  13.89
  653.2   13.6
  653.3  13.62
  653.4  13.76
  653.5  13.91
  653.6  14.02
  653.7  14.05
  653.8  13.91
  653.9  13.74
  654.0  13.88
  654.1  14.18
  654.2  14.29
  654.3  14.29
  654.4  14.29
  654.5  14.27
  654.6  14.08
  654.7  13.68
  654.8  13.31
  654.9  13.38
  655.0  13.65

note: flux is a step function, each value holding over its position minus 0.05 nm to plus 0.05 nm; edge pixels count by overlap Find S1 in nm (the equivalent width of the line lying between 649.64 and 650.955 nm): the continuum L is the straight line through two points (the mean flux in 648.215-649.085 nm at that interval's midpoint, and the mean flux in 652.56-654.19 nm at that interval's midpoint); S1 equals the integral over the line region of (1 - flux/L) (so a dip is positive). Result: 0.075 nm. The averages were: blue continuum 13.4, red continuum 14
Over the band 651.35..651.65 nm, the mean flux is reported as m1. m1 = 13.8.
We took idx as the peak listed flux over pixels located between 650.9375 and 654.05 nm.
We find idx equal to 14.38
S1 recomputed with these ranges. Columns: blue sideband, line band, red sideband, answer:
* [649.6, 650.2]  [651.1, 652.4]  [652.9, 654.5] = -0.08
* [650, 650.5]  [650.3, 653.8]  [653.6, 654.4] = -0.10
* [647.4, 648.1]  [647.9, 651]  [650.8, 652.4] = 0.13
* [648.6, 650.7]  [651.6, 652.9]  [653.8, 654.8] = -0.04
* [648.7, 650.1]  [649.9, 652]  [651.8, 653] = -0.02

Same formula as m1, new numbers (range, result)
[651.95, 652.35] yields 13.6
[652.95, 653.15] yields 14.1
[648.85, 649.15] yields 13.4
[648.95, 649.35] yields 13.6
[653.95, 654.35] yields 14.2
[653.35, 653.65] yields 13.9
